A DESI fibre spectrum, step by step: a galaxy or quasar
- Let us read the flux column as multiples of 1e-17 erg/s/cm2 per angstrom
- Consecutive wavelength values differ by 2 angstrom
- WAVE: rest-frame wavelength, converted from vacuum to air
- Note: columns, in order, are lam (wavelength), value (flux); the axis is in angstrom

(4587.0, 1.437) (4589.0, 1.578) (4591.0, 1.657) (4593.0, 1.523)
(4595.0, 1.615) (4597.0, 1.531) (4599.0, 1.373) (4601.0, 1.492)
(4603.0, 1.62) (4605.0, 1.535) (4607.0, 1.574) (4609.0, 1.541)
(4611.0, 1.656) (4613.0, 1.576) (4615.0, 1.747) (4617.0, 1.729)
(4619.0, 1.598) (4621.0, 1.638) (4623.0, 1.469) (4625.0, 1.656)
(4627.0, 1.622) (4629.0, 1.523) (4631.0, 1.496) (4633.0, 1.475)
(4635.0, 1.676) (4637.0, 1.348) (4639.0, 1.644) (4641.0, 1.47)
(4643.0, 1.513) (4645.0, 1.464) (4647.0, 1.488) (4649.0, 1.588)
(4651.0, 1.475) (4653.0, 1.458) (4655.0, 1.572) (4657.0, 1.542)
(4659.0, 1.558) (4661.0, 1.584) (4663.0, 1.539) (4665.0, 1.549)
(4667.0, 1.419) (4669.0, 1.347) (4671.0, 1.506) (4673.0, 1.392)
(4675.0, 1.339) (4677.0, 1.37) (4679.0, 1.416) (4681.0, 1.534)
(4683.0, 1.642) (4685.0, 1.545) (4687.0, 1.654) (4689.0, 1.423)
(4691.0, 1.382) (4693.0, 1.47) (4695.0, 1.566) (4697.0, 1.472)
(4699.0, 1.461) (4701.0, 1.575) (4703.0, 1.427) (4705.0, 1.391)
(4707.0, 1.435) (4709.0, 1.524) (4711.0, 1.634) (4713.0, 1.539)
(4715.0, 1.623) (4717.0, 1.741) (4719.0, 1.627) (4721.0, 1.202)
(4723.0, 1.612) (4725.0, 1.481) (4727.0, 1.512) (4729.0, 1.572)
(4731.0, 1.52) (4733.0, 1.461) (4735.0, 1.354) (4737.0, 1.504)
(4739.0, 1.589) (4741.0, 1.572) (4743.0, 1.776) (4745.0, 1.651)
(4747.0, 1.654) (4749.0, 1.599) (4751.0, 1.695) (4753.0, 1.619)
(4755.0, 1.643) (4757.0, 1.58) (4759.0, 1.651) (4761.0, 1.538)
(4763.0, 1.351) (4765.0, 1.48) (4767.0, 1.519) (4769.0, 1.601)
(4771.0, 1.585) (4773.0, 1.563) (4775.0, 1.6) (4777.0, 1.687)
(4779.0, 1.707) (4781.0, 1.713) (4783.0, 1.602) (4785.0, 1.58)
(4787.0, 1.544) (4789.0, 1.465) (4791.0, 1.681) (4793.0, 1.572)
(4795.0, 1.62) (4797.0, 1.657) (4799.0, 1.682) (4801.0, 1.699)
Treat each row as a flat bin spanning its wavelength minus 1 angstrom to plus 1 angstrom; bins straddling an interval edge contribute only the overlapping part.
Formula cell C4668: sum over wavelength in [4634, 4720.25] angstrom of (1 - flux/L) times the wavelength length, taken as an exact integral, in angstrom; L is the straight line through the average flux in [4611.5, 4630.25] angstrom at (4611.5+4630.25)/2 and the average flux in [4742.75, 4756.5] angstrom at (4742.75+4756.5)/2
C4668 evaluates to 6.5 angstrom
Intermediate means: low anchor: 1.62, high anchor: 1.65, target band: 1.51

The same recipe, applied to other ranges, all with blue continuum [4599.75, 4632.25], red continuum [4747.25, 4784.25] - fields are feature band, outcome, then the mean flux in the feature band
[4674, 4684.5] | 0.8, 1.46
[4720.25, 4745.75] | 1.1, 1.53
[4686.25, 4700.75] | 0.9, 1.49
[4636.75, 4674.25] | 2.2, 1.5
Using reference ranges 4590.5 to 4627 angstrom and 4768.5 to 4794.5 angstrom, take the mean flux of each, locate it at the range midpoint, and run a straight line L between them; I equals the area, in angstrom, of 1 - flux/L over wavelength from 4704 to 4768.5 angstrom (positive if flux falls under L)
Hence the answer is 2.02 angstrom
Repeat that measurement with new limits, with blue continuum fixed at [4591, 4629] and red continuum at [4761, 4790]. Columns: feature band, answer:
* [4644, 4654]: 0.5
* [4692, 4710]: 1.1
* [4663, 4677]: 1.3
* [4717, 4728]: 0.5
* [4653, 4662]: 0.2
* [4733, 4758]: -0.4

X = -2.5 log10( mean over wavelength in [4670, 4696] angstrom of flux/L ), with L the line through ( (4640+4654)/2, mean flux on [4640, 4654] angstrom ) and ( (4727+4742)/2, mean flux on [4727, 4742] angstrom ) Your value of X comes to 0.015 mag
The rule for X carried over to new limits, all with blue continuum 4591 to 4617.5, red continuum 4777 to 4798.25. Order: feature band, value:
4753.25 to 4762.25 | 0.01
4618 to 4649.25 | 0.03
